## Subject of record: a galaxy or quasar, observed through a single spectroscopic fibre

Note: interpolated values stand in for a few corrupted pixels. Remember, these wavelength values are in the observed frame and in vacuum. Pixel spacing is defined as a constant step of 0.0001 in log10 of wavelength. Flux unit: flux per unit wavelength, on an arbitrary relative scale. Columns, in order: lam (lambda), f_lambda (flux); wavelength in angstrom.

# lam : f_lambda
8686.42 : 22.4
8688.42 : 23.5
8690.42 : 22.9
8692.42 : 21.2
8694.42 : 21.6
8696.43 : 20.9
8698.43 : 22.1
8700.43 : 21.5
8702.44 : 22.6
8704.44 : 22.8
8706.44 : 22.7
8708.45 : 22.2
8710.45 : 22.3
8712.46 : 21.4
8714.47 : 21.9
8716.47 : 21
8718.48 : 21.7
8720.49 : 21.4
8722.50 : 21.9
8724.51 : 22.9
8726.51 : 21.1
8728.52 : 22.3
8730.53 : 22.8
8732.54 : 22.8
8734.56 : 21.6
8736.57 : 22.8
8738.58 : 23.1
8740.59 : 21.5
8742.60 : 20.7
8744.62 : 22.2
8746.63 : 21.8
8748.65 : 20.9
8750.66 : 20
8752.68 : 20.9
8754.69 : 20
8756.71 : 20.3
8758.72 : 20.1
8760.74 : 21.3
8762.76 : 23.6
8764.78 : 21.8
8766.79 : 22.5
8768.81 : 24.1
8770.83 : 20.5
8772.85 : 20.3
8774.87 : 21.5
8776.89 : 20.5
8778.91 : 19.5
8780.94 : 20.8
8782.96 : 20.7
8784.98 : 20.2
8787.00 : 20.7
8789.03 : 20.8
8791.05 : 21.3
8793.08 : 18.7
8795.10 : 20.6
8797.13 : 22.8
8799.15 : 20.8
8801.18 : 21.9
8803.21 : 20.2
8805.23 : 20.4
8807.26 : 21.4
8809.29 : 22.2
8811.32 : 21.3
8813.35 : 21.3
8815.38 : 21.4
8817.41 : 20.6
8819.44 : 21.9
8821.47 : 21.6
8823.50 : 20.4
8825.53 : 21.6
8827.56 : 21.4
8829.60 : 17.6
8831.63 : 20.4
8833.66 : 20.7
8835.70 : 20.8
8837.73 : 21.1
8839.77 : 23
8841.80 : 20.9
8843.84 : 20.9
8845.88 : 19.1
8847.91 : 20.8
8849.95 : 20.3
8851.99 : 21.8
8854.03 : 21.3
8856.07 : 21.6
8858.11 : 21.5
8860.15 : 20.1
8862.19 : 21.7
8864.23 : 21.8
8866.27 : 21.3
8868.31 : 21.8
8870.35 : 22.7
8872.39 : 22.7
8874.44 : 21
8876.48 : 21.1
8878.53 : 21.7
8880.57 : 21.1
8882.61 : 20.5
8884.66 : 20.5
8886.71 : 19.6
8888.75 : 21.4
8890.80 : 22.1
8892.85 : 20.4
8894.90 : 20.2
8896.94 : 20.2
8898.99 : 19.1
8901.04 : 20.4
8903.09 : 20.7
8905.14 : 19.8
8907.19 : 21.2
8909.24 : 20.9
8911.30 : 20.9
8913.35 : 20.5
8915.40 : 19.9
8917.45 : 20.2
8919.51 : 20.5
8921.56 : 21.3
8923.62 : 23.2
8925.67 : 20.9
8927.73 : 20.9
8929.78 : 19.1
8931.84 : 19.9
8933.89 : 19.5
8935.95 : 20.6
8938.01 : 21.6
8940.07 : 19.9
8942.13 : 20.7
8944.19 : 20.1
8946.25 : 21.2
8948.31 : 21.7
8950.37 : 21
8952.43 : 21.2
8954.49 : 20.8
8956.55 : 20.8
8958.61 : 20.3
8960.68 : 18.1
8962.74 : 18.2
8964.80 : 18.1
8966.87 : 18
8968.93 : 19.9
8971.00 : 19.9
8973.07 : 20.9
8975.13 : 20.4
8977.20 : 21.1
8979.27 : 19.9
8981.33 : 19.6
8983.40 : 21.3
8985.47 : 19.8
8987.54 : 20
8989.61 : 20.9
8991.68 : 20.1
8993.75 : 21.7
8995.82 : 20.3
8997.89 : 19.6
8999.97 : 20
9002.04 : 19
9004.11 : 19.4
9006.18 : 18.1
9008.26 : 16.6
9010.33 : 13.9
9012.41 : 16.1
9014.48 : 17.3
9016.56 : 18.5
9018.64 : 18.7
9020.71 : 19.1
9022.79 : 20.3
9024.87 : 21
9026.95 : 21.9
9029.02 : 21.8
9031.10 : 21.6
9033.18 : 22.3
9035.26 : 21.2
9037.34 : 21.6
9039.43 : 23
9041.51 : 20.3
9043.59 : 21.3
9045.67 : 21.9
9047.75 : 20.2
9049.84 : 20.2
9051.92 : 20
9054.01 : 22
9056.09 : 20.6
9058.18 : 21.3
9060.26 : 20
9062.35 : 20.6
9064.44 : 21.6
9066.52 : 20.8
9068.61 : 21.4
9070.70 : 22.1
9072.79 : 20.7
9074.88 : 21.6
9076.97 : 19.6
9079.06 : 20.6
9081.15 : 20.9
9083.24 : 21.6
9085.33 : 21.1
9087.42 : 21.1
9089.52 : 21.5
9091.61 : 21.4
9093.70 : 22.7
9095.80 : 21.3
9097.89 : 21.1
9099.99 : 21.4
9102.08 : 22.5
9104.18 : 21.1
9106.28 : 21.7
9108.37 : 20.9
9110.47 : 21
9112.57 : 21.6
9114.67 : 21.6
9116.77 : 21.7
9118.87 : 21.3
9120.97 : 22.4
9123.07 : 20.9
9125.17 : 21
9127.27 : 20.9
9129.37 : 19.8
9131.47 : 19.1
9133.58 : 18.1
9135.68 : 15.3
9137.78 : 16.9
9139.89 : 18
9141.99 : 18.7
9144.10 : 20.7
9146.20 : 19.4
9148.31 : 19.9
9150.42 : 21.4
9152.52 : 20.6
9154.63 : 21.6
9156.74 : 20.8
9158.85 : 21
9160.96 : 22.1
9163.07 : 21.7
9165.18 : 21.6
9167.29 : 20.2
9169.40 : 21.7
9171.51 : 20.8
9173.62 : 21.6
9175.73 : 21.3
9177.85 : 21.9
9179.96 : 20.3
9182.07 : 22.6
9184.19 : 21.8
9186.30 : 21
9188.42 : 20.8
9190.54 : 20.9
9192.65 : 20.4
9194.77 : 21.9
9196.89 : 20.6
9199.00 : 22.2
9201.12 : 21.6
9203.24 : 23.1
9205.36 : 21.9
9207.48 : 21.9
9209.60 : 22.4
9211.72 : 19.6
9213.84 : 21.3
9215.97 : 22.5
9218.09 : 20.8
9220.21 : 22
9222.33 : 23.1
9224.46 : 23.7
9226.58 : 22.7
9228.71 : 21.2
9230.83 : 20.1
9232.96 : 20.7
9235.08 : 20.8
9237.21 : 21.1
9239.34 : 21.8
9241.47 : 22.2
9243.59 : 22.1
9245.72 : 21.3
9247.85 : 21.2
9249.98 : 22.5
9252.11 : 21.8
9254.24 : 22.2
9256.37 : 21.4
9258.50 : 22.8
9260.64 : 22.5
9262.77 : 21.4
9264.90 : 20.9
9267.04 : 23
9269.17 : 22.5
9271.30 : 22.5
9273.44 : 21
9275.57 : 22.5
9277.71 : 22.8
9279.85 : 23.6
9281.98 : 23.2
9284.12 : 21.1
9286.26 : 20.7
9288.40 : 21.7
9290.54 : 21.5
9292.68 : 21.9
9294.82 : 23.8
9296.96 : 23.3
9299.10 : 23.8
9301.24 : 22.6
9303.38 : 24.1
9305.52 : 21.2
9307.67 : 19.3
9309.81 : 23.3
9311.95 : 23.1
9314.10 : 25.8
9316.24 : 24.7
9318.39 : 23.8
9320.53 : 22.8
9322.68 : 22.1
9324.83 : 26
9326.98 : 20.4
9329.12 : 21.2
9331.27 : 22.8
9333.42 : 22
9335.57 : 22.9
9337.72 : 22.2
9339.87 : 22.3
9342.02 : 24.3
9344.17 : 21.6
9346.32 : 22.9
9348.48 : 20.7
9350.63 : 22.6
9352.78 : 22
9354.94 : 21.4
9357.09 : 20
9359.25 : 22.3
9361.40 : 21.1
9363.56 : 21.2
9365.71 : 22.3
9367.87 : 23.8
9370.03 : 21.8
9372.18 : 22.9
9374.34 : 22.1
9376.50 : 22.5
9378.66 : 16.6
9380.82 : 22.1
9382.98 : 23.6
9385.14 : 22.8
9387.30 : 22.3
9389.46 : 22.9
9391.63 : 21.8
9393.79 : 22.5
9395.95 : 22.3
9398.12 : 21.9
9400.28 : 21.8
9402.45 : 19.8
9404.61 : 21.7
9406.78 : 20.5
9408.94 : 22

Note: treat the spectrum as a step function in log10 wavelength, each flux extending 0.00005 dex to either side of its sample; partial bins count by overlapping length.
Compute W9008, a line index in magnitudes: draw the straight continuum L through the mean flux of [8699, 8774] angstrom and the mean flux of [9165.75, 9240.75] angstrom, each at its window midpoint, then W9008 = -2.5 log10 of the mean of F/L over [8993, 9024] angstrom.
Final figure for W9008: 0.17 mag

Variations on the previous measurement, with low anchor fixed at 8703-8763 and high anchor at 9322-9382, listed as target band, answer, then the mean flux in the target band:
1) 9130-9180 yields 0.089 mag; 20.2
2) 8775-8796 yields 0.068 mag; 20.4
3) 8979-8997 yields 0.073 mag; 20.4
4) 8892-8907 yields 0.084 mag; 20.2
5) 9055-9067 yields 0.053 mag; 20.8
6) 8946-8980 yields 0.091 mag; 20.1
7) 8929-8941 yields 0.088 mag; 20.1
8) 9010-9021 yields 0.250 mag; 17.4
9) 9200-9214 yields 0.011 mag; 21.7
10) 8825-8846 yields 0.053 mag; 20.7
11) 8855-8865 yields 0.023 mag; 21.3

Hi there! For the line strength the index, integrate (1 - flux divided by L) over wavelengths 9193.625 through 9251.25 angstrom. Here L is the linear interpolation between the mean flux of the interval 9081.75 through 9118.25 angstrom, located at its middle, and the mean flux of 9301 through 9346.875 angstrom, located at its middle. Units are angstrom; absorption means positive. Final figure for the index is 1.3 angstrom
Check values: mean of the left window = 21.5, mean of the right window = 22.8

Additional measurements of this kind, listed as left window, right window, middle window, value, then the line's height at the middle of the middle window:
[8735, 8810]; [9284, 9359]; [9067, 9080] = 0.5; 21.9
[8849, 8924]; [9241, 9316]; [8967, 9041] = 5.2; 21.4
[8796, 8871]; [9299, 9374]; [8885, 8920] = 1.4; 21.3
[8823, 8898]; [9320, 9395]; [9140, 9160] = 1.2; 21.7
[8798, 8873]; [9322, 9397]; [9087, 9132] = 0.7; 21.7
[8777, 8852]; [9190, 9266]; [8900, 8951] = 1.0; 21.1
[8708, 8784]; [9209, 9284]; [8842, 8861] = 0.7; 21.6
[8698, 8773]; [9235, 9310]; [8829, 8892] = 2.2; 21.9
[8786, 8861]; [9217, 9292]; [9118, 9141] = 2.4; 21.6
